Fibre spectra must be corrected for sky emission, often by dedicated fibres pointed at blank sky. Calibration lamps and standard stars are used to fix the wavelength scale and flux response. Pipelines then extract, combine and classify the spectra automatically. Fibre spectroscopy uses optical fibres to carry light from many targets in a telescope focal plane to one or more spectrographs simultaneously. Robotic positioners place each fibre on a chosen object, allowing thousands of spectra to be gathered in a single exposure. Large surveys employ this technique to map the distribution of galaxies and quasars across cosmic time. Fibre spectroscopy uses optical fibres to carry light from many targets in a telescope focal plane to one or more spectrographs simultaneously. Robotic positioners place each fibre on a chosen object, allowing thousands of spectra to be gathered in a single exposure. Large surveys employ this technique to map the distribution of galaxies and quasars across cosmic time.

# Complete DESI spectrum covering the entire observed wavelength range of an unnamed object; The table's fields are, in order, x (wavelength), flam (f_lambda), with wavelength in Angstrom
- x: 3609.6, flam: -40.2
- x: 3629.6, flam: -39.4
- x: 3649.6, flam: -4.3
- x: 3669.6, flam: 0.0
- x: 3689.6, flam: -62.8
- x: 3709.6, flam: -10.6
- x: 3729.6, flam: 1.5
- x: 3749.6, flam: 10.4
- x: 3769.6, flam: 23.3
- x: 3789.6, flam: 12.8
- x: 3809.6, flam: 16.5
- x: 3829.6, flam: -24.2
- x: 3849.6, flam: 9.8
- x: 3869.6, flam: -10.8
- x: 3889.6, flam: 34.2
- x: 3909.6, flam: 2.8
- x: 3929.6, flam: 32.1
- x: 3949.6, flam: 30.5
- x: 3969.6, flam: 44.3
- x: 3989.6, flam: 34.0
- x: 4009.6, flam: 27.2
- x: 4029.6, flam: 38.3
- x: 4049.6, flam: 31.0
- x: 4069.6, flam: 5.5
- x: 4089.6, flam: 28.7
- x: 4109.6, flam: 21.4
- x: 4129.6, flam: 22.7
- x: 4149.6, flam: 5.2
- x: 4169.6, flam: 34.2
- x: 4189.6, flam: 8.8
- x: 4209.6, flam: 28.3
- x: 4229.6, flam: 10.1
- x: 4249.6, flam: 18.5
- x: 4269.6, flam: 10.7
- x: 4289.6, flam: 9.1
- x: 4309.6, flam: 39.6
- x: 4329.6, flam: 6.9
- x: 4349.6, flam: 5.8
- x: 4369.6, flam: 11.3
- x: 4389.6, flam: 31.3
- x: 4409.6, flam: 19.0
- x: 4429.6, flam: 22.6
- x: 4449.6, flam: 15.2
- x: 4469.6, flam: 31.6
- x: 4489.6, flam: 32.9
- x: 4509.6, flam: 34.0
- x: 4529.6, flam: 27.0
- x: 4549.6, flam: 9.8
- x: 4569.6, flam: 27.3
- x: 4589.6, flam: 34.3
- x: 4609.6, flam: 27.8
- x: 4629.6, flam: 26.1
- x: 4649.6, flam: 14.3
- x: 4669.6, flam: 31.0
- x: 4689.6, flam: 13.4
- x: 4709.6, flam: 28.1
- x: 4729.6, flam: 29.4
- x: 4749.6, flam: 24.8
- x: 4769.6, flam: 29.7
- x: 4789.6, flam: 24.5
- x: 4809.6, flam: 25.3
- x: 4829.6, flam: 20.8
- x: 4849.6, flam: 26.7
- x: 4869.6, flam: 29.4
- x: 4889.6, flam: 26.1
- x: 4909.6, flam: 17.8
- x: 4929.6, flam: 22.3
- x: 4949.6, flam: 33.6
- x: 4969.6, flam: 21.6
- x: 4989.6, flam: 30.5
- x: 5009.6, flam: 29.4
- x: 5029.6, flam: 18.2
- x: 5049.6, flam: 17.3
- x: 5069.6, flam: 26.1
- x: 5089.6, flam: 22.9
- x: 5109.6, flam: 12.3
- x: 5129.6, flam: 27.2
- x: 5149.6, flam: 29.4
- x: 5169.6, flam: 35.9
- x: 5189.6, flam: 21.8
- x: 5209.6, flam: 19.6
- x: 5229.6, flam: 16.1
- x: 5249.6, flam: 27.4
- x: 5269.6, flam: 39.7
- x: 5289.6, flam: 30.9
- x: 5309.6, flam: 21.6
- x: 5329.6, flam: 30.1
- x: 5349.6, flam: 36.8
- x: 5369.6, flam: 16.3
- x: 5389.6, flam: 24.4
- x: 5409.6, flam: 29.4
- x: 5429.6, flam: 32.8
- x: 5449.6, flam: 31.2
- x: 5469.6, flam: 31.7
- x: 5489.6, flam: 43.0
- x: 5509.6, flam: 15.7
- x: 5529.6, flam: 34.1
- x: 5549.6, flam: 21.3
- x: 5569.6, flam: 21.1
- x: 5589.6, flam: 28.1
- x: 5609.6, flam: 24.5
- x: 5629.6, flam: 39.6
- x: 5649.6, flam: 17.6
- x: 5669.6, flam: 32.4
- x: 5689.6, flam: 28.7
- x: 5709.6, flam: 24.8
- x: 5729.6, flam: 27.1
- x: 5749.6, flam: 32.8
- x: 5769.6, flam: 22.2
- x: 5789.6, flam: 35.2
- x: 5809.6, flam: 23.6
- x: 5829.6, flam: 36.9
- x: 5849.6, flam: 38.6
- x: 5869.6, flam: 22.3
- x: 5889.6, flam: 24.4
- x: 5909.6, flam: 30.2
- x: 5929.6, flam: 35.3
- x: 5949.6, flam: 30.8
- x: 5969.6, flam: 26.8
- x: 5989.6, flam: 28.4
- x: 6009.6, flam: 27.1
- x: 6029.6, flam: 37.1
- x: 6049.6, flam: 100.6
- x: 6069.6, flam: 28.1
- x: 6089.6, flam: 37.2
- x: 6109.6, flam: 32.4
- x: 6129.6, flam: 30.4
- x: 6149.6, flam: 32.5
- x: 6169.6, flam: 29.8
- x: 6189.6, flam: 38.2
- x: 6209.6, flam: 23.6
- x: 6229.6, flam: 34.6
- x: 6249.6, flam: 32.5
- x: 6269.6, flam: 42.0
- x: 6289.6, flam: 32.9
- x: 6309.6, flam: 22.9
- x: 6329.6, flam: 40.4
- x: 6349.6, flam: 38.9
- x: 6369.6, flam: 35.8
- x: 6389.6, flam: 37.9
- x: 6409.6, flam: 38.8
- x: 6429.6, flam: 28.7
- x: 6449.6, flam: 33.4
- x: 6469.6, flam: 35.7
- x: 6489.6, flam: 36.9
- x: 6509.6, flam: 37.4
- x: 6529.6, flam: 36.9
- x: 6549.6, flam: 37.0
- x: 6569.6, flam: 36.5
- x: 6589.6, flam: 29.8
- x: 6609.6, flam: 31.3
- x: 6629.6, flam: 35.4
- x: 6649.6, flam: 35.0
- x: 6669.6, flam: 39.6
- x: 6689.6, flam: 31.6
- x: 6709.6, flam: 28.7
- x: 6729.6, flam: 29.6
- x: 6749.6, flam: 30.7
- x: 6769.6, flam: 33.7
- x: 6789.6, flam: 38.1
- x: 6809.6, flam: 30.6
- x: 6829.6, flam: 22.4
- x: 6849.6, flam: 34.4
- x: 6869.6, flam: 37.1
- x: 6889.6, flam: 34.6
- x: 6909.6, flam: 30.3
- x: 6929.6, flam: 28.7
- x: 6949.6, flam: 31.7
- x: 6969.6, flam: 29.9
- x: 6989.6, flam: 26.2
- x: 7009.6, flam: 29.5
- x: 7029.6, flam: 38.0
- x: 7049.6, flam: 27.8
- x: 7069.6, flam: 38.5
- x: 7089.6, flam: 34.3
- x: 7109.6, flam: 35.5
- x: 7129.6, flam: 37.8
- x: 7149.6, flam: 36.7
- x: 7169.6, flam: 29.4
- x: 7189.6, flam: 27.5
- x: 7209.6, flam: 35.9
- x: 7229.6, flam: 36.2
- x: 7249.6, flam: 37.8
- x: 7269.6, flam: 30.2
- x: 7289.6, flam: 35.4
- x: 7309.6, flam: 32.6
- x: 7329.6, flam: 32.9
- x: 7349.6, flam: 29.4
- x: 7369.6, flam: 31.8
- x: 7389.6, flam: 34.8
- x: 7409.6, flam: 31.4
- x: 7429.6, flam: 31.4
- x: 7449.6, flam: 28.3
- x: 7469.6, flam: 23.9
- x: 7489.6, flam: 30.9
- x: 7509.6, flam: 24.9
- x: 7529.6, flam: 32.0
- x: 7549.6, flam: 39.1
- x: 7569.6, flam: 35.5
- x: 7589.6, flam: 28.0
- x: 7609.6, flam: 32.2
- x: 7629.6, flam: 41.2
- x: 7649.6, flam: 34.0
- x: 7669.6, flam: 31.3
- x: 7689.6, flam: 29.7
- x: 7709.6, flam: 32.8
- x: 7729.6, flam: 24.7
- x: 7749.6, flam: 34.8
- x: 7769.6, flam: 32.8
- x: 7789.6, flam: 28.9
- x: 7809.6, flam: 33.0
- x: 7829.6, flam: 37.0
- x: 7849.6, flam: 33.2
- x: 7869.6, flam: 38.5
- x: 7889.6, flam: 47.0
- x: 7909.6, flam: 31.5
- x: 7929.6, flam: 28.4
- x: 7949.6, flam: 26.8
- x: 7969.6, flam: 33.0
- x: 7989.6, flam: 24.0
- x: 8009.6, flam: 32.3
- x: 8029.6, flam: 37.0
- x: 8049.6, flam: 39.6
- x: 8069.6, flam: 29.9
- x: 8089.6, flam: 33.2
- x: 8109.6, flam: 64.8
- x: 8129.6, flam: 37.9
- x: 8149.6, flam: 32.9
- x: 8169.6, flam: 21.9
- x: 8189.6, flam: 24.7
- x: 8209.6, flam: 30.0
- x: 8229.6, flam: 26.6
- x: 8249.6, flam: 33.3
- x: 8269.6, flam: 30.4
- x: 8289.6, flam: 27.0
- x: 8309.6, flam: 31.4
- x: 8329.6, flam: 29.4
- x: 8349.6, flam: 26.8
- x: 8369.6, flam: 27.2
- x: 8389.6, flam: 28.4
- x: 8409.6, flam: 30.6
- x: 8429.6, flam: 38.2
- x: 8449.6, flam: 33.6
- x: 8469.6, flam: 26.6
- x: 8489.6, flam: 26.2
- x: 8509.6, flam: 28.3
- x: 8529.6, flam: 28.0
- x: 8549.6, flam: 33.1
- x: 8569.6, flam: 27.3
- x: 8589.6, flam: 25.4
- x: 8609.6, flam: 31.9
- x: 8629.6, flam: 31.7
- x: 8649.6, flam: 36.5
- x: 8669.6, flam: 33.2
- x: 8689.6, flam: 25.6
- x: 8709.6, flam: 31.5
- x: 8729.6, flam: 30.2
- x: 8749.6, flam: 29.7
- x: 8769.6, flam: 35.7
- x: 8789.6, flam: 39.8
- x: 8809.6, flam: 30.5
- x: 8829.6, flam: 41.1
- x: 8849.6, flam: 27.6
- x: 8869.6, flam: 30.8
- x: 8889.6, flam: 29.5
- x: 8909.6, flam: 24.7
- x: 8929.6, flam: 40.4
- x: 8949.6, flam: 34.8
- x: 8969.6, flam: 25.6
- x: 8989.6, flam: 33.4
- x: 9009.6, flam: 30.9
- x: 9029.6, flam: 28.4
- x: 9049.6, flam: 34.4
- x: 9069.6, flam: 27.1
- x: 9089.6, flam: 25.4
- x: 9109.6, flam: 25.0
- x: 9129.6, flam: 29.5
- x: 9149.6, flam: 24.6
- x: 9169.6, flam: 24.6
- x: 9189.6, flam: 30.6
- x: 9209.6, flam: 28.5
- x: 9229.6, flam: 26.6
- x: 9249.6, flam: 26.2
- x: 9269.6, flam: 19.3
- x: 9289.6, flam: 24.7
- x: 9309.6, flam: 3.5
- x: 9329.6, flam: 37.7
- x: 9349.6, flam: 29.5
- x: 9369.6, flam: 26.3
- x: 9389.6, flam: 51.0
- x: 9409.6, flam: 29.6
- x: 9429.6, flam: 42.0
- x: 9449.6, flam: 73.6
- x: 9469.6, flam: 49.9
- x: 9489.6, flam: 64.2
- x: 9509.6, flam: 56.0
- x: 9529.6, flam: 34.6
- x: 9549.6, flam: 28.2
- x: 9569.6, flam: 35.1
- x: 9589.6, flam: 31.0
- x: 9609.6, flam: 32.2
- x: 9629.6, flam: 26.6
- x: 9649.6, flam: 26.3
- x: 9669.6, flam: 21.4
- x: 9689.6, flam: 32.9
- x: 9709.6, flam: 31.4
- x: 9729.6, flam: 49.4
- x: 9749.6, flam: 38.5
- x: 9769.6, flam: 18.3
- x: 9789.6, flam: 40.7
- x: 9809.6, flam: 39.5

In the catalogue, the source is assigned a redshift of 0.62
